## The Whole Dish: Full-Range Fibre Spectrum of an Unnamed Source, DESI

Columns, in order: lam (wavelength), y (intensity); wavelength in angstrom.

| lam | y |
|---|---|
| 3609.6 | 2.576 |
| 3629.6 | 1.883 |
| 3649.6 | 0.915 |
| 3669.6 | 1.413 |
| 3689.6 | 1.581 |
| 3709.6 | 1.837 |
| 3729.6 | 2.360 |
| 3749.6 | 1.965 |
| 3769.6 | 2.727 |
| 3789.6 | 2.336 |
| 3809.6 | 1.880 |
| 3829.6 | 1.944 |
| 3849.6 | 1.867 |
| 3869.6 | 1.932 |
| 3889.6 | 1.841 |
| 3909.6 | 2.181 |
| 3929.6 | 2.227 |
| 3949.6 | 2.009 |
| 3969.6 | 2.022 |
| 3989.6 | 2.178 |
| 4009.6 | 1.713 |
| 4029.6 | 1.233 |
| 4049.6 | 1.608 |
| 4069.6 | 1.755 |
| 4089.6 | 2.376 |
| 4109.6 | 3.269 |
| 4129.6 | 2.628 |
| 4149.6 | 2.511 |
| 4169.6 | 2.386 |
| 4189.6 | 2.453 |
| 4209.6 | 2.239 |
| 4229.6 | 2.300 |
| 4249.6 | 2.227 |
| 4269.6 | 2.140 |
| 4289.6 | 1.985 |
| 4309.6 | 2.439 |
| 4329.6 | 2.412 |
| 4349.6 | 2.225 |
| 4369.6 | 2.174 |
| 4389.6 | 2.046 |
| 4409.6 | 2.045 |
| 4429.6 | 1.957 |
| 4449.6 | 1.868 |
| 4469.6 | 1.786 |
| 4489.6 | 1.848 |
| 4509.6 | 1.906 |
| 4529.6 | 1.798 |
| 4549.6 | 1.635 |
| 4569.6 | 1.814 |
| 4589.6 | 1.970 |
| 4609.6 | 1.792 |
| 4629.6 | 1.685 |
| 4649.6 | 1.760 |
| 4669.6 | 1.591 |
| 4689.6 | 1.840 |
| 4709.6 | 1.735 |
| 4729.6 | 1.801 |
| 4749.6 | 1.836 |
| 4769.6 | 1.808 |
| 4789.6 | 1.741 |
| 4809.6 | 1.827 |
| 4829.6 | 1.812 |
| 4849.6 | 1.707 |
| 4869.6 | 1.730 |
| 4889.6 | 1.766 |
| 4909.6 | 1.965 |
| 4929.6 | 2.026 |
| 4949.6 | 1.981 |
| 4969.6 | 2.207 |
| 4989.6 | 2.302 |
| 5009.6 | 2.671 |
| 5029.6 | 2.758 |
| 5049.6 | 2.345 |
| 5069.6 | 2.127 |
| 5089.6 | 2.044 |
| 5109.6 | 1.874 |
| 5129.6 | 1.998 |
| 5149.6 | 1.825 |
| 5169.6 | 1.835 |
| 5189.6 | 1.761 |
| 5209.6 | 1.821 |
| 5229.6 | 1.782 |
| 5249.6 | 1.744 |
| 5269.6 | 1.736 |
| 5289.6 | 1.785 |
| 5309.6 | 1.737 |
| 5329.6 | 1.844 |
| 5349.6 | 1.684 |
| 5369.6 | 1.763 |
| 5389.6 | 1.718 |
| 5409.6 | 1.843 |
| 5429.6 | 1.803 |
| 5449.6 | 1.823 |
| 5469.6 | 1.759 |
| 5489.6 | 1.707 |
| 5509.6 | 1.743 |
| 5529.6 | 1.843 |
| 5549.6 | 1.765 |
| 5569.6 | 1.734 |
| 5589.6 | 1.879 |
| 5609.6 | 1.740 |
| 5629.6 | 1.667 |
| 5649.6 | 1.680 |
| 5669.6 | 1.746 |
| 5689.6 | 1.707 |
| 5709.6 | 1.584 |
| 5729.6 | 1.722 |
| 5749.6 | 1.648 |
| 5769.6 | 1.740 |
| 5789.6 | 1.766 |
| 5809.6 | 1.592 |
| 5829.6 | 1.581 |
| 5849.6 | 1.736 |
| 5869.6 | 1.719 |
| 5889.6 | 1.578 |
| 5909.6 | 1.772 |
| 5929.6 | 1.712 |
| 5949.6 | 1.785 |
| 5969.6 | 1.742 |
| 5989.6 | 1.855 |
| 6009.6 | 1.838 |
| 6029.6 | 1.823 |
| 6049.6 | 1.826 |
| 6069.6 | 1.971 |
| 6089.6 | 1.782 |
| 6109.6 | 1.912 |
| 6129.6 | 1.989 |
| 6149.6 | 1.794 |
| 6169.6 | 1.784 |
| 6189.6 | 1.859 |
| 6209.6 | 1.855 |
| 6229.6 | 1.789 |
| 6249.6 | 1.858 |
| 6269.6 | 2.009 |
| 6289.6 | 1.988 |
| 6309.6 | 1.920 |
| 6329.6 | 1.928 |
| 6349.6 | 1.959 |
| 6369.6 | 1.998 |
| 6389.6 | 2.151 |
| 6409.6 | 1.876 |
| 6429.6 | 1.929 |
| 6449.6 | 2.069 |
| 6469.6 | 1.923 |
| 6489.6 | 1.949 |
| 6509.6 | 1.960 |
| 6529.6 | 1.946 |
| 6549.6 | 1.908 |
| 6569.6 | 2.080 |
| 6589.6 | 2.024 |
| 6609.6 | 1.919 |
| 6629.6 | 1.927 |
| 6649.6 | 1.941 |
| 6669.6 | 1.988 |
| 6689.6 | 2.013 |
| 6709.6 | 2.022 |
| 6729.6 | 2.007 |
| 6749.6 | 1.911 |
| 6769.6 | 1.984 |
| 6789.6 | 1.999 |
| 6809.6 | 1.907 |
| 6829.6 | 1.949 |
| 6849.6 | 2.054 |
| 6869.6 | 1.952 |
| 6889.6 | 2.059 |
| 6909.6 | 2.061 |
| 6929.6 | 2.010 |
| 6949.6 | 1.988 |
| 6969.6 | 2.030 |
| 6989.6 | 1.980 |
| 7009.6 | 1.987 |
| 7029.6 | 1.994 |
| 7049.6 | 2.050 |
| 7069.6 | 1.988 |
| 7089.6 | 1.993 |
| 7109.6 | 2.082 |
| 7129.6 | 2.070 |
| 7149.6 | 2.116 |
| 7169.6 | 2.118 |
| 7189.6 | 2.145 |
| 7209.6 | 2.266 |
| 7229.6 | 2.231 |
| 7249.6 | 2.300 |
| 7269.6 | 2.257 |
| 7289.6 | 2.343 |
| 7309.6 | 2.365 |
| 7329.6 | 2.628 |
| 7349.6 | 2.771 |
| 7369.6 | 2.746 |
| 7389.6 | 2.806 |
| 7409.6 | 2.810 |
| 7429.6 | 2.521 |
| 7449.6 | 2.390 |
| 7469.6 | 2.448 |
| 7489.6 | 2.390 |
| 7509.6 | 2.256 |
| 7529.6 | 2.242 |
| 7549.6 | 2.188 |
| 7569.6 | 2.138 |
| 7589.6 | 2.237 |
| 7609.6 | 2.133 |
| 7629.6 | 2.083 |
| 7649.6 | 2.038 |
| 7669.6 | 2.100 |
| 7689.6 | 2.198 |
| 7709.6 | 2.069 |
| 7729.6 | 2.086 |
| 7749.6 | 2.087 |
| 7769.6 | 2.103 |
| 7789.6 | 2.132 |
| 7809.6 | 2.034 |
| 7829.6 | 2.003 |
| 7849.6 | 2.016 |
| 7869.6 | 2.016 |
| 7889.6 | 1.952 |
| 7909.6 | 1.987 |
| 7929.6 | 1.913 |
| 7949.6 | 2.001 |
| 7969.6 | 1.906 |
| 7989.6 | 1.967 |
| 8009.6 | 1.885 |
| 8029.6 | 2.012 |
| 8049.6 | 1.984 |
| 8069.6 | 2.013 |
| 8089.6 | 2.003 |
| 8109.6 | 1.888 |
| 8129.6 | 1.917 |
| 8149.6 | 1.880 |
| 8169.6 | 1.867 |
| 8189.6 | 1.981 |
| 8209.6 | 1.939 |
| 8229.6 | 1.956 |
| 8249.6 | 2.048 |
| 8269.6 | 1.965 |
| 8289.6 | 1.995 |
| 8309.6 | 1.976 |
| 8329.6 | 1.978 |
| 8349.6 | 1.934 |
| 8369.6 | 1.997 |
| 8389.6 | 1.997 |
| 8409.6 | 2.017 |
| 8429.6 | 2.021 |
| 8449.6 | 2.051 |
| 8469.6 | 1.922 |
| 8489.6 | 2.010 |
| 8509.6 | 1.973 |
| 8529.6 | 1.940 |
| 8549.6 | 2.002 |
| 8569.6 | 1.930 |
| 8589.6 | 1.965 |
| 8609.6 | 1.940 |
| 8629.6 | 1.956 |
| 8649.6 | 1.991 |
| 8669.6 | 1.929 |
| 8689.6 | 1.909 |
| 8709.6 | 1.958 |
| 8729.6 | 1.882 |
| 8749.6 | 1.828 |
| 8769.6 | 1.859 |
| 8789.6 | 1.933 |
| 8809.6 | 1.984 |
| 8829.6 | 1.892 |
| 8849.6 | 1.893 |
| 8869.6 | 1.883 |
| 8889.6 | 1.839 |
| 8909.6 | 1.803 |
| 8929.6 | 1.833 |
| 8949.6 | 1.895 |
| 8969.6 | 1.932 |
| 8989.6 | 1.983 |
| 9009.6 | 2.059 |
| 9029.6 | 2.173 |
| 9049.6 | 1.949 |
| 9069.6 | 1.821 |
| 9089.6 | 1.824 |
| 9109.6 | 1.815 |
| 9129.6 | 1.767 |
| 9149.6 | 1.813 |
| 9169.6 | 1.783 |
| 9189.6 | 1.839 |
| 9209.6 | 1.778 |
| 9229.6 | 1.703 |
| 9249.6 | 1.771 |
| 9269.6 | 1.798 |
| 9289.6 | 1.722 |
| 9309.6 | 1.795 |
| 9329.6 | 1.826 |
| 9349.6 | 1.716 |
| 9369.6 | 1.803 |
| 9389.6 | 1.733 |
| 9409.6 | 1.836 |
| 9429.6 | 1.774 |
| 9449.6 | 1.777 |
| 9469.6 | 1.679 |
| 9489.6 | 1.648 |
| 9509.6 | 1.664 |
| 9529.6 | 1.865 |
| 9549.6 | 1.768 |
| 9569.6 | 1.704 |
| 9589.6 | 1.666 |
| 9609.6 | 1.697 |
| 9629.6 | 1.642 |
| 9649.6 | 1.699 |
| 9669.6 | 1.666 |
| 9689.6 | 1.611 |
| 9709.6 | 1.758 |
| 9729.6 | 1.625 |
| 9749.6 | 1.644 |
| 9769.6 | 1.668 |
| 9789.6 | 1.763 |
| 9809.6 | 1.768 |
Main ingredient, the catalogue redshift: 0.566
